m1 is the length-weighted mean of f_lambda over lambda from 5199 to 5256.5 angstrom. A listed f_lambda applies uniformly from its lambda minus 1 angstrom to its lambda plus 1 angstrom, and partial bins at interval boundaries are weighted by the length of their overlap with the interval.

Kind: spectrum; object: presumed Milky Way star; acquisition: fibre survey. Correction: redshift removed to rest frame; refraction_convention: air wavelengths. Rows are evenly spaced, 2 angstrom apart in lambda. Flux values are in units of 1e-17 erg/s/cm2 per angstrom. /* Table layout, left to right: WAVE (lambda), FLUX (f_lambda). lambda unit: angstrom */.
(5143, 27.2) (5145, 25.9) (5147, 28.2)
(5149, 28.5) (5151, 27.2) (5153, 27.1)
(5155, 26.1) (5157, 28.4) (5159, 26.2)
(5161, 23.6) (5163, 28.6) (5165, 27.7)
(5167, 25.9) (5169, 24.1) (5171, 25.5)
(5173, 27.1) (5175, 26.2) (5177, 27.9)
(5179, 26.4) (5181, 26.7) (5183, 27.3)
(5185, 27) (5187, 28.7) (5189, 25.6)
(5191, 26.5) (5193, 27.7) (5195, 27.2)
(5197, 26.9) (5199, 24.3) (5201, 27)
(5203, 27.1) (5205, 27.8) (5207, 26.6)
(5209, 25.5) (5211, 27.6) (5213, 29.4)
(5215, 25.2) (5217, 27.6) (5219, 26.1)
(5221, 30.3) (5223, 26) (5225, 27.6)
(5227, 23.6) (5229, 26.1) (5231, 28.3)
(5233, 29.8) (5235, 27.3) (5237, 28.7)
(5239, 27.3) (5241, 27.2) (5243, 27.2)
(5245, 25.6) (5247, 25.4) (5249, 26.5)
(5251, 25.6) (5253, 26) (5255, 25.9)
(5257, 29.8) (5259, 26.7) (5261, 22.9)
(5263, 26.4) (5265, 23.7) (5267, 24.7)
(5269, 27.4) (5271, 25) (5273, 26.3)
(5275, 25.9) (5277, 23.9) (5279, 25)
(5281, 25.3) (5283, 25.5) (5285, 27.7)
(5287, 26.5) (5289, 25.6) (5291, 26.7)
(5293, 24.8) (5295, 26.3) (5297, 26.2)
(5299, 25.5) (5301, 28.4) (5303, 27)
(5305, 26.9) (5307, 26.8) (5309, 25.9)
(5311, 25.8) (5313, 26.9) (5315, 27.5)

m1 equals 26.9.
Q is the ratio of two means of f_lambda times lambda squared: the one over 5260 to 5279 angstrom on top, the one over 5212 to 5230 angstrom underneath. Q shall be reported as 0.95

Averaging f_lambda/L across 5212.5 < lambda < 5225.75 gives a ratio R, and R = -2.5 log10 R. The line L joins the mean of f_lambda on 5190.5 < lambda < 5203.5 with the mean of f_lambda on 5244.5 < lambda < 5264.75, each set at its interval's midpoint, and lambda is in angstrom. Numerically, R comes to -0.039 mag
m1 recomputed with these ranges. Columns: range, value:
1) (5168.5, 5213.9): 26.8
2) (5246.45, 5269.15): 25.9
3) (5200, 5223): 27.2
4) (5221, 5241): 27.3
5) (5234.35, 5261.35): 26.7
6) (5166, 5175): 25.7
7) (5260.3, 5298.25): 25.6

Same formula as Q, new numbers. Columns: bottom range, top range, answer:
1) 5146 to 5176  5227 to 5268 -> 1.03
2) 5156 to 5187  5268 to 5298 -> 1.01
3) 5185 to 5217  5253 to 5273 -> 0.98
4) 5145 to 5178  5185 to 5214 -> 1.02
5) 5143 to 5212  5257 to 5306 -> 1.01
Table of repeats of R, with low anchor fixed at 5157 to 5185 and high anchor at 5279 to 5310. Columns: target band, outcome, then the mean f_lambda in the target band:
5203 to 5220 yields -0.02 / 27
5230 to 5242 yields -0.07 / 28.1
